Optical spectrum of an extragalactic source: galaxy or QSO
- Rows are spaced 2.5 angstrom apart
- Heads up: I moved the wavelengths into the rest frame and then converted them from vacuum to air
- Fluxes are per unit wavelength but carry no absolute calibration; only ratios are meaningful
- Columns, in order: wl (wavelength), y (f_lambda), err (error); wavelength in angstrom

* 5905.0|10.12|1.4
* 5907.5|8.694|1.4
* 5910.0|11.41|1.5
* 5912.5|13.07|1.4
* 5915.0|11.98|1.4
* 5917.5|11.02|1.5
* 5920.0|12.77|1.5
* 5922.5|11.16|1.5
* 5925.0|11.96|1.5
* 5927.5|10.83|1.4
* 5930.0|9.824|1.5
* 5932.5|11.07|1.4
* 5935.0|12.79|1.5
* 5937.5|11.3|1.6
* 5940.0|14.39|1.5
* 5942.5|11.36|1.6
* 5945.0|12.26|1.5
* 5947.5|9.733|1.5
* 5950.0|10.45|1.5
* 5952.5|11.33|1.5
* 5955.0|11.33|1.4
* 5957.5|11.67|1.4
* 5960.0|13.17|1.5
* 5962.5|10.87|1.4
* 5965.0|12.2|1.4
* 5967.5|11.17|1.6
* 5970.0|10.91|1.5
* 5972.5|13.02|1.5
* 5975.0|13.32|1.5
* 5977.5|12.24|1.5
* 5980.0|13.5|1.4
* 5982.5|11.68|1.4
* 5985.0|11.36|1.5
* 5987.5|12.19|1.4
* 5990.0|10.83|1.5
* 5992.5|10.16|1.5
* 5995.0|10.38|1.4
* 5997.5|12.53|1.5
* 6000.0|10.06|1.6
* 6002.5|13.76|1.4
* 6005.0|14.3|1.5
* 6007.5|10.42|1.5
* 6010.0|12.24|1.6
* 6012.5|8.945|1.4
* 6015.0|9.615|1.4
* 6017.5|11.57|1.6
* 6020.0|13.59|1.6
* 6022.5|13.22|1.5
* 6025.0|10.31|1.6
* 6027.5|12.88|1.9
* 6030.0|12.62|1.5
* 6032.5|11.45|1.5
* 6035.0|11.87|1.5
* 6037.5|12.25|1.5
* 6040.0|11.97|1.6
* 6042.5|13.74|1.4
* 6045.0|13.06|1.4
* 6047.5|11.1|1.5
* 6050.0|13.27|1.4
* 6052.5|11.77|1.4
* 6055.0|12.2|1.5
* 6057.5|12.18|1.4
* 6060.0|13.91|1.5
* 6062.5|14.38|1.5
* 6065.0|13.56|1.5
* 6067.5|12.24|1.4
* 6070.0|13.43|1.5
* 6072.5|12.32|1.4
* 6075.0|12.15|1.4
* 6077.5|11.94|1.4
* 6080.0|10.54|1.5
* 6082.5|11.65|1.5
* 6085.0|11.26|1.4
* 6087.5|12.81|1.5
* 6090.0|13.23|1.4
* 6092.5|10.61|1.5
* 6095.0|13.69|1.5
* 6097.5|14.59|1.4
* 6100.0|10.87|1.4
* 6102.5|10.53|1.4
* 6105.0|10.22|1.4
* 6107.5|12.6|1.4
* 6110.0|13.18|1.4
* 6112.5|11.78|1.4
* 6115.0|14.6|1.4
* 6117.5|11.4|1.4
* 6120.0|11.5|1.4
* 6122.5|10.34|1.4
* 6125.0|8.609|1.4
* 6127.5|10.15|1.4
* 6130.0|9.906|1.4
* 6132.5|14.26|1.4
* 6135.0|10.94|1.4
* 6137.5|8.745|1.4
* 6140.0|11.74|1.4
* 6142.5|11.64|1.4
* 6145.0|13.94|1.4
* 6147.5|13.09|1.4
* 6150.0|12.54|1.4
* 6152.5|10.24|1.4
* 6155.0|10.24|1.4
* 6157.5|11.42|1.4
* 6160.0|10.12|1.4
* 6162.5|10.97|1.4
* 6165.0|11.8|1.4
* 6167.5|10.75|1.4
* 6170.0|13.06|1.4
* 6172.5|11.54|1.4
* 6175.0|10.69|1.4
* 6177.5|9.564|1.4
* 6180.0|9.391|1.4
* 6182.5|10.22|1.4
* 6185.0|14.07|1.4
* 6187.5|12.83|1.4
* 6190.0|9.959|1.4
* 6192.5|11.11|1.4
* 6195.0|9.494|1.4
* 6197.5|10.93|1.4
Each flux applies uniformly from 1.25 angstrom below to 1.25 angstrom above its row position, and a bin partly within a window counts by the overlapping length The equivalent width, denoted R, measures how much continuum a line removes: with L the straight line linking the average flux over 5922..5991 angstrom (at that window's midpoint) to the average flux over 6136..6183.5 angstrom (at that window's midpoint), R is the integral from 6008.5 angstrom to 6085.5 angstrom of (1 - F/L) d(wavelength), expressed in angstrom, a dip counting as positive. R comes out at -4.76 angstrom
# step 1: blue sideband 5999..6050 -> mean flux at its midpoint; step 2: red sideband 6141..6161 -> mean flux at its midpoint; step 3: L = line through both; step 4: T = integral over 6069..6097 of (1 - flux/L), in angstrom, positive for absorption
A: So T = -0.85 angstrom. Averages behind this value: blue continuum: 12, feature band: 12.2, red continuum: 11.7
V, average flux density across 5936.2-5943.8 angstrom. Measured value 12.4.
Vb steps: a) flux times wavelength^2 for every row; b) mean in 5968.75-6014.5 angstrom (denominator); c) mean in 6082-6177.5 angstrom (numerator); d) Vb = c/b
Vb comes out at 1.03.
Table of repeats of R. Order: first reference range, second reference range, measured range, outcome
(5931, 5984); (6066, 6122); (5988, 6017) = 1.8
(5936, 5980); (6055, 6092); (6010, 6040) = 1.3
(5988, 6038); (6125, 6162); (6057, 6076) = -2.6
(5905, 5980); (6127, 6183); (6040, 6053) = -1.3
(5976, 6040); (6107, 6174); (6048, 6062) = -1.2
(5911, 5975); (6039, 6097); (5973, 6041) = 1.5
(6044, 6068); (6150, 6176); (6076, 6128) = 1.5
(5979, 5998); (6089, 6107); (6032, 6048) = -0.8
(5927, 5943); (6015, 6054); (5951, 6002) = 0.9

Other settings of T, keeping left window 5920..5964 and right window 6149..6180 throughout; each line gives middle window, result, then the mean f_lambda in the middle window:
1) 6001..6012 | -0.9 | 12.4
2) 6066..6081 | -1.2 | 12.2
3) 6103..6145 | -1.2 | 11.4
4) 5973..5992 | -1.1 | 12.1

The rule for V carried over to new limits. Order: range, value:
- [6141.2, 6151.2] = 12.8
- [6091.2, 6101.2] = 12.5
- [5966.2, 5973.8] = 11.7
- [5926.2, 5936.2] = 11.1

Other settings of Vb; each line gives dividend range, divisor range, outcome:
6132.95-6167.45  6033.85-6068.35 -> 0.93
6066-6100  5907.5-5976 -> 1.11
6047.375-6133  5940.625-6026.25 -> 1.07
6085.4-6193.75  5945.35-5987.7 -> 1.04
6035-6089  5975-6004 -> 1.08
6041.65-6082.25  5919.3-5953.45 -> 1.14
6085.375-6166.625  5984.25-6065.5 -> 1.00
